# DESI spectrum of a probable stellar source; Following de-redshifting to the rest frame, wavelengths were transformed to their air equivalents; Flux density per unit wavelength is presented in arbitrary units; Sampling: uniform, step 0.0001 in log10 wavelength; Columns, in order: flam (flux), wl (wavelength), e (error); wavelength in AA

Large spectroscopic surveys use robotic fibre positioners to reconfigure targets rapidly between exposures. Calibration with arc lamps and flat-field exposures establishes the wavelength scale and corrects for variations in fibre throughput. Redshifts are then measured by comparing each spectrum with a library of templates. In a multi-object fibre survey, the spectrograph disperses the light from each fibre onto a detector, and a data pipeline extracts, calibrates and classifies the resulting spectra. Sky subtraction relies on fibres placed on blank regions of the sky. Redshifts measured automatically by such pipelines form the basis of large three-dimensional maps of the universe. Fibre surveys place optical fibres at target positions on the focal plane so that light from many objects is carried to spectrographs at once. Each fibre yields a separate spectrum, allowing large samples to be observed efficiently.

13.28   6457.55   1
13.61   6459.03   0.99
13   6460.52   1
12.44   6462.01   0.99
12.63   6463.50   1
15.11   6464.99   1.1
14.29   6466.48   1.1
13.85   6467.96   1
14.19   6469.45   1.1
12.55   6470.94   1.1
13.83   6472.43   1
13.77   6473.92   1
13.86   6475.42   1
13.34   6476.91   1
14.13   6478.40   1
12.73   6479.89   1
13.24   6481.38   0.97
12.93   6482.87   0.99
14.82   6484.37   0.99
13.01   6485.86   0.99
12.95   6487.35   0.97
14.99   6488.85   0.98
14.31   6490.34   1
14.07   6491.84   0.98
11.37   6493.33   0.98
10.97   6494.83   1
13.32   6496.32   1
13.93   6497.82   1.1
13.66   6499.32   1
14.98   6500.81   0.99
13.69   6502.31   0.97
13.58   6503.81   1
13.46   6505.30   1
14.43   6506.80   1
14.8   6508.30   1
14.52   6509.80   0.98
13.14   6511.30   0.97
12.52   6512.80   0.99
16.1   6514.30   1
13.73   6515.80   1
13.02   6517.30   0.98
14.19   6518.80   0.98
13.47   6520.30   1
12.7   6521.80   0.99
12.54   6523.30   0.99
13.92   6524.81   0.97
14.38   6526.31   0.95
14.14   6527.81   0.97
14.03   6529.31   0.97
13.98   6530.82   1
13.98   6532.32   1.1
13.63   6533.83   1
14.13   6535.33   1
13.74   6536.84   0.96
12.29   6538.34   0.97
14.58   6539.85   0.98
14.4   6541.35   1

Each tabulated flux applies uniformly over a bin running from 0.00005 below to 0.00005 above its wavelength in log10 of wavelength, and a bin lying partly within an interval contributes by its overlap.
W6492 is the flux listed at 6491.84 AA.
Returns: 14.07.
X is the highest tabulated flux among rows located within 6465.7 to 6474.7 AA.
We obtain 14.29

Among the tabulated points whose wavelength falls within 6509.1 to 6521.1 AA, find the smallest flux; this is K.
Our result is 12.52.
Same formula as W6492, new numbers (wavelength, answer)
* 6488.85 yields 14.99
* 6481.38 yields 13.24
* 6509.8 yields 14.52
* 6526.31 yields 14.38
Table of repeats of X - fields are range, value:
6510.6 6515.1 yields 16.1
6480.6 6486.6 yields 14.82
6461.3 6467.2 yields 15.11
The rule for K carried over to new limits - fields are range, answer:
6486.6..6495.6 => 10.97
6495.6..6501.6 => 13.32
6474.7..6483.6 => 12.73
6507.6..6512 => 13.14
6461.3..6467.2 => 12.44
